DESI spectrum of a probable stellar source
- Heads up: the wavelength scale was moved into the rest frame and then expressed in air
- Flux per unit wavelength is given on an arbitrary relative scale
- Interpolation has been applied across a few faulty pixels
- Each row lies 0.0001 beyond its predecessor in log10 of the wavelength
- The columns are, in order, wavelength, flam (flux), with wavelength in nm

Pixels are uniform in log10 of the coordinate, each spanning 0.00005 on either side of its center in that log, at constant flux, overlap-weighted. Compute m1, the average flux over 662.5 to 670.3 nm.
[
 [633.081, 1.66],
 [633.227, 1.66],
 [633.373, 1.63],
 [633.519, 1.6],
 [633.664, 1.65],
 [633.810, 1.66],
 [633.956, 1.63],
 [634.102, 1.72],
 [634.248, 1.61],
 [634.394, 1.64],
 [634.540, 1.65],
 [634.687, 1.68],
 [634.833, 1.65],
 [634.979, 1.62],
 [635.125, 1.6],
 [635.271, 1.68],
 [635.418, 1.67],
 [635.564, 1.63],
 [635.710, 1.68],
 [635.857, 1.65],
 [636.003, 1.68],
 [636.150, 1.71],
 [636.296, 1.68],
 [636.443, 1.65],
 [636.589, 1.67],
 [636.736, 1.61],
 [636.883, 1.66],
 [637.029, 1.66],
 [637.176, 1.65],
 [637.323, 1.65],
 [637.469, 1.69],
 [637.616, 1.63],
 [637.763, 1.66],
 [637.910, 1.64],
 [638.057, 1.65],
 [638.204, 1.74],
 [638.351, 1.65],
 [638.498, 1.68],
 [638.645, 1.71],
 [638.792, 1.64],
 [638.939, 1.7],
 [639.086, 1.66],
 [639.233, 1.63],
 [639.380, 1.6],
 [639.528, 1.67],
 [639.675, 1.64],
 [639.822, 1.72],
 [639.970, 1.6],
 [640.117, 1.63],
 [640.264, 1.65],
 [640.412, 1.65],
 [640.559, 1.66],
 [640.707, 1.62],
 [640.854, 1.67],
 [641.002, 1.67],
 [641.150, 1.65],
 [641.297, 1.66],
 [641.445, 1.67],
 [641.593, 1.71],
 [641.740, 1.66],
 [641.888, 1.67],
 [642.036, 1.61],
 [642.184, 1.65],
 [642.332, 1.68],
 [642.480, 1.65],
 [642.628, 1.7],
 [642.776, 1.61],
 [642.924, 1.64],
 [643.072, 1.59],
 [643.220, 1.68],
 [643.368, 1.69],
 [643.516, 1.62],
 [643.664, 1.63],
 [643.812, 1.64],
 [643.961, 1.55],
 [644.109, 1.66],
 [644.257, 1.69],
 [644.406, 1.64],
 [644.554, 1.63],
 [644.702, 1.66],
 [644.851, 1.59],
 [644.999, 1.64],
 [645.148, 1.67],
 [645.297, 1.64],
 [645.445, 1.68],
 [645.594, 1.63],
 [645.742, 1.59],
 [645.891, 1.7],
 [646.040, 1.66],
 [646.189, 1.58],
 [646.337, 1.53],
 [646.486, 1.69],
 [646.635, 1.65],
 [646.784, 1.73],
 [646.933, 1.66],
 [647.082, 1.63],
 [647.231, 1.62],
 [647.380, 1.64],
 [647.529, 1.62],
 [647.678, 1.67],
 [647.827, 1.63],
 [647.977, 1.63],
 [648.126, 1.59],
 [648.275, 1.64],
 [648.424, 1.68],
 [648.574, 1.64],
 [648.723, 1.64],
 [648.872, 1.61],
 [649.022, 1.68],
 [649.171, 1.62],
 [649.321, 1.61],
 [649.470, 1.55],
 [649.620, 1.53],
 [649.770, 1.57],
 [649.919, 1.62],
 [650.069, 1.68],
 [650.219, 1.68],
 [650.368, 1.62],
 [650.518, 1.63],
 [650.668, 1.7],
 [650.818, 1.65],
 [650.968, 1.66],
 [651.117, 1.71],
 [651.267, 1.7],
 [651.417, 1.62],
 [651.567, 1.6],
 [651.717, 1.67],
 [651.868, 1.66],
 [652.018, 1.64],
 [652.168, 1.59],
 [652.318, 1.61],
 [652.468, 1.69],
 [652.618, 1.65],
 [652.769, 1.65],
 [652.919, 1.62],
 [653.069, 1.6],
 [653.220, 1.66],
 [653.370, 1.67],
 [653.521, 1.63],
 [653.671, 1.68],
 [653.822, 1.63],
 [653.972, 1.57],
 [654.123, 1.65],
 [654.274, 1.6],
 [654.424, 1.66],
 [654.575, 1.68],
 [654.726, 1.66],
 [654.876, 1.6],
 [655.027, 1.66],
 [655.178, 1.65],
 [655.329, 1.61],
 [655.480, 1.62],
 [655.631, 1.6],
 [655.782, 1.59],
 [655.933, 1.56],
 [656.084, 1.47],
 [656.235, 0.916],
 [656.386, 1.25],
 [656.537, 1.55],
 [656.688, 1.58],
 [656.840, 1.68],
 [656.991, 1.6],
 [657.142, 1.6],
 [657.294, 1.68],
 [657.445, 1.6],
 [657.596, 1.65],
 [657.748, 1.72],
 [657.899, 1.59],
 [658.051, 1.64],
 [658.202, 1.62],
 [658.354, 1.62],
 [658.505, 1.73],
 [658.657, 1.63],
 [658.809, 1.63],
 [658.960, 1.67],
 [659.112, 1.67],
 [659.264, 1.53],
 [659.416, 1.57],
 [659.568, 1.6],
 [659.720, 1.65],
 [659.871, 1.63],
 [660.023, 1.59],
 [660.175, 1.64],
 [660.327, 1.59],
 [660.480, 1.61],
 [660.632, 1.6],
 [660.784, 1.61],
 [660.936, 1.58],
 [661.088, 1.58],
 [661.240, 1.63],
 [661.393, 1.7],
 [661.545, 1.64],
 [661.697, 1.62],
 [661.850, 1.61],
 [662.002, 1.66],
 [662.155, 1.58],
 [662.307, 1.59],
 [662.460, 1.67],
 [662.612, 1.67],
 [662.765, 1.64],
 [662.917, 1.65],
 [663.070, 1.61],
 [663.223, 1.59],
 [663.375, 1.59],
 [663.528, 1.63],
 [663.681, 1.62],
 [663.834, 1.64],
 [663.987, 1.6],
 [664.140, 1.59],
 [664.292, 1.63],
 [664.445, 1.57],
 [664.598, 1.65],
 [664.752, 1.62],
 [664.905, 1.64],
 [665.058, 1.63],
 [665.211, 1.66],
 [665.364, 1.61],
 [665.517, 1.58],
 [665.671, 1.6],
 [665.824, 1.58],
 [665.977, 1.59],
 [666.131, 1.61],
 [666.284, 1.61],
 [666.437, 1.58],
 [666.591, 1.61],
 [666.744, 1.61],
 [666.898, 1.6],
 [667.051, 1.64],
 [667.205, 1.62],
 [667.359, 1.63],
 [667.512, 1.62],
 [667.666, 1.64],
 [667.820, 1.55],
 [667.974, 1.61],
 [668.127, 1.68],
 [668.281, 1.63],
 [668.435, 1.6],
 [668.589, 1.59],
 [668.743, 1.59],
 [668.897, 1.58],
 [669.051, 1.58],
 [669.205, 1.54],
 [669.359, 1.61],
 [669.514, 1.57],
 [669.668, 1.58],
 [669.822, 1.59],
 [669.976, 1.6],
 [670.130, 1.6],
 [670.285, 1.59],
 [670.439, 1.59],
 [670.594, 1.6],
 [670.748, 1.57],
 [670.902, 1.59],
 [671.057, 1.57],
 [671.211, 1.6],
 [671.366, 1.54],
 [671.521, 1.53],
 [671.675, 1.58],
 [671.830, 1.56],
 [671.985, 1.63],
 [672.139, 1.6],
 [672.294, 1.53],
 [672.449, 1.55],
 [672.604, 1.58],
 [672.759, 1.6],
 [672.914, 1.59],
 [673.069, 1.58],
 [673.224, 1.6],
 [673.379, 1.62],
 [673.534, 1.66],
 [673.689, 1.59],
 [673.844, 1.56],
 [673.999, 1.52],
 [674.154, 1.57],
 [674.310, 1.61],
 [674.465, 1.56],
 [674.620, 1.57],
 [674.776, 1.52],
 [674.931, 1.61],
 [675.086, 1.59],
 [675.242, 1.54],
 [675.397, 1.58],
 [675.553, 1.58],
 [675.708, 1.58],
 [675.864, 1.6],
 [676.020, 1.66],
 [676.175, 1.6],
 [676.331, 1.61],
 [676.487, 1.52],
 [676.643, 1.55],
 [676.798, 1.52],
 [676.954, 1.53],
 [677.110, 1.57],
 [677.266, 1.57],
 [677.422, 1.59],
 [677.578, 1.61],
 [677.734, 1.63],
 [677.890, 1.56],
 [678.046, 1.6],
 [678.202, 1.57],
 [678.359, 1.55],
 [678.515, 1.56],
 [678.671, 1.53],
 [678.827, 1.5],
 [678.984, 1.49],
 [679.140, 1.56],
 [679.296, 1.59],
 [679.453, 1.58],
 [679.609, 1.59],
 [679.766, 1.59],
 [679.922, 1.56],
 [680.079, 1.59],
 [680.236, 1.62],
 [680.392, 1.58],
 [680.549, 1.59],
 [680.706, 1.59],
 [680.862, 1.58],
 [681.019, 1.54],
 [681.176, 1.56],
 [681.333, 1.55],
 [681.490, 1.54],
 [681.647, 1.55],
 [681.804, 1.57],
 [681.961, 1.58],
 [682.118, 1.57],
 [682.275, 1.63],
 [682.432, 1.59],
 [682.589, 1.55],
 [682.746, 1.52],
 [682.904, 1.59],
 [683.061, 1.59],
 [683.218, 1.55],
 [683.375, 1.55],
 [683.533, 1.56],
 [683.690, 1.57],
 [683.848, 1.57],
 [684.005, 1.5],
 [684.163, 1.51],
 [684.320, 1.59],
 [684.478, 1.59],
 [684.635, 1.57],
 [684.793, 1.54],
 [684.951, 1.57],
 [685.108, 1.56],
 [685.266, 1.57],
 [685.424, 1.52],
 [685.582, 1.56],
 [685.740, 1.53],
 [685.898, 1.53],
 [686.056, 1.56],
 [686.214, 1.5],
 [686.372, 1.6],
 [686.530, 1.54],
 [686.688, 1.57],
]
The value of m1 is 1.61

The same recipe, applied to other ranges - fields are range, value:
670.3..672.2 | 1.58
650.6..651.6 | 1.67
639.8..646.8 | 1.65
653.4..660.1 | 1.6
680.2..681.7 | 1.57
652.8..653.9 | 1.64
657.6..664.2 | 1.62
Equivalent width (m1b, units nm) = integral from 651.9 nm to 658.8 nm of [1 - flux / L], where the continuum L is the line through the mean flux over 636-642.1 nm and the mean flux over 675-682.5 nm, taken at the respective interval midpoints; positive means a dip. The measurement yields 0.08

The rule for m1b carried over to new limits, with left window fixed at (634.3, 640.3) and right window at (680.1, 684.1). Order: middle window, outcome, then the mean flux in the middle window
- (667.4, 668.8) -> -0.02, 1.61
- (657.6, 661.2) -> -0.02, 1.62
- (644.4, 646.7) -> 0.01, 1.64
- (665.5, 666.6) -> 0.00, 1.59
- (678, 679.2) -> 0.02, 1.54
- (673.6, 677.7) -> 0.02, 1.57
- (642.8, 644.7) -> 0.01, 1.64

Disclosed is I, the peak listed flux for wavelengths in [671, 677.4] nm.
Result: 1.66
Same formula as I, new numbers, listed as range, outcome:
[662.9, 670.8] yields 1.68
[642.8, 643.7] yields 1.69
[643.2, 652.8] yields 1.73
